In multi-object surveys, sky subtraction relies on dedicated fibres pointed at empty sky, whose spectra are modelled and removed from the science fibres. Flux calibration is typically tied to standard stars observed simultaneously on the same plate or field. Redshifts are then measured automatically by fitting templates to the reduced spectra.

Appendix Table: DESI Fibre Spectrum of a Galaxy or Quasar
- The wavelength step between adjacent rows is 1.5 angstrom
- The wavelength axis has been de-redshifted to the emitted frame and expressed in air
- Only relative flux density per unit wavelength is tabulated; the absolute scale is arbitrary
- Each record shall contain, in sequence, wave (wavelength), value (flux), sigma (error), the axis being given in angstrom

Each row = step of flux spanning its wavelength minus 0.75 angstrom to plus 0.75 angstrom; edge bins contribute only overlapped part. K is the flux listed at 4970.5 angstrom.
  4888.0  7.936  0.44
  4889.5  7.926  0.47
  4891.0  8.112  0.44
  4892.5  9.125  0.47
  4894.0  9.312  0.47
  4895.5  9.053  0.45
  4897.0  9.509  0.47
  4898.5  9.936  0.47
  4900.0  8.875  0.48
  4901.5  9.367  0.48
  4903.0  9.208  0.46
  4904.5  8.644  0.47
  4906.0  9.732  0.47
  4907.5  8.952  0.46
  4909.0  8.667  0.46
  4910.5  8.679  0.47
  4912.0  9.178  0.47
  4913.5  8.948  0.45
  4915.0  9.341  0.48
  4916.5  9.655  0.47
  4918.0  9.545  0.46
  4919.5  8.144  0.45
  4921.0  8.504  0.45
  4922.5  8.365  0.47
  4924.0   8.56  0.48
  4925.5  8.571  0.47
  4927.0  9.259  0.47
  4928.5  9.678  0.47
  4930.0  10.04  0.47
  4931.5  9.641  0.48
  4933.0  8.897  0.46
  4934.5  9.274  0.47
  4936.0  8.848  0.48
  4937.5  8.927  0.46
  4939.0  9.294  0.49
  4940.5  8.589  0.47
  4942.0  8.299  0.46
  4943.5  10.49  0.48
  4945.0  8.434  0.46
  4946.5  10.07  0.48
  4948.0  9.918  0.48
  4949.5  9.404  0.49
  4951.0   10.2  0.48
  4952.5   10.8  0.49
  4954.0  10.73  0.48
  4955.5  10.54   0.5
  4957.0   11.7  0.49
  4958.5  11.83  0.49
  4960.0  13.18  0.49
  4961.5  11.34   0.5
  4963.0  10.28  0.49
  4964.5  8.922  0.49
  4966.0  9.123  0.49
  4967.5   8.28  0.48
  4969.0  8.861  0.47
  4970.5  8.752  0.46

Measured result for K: 8.752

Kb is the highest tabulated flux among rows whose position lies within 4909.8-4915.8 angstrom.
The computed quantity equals 9.341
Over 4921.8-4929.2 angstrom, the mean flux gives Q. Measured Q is 8.88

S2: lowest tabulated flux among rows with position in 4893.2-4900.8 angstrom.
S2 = 8.875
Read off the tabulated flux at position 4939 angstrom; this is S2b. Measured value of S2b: 9.294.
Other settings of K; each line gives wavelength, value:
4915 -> 9.341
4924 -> 8.56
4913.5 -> 8.948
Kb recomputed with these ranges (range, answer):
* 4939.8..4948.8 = 10.49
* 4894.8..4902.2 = 9.936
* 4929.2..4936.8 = 10.04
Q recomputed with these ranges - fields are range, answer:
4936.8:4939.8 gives 9.1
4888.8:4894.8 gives 8.63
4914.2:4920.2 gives 9.18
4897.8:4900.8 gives 9.4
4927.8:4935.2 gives 9.51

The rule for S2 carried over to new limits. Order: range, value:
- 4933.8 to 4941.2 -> 8.589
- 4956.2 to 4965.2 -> 8.922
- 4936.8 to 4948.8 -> 8.299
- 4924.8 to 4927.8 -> 8.571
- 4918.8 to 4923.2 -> 8.144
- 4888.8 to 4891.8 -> 7.926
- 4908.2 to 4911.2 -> 8.667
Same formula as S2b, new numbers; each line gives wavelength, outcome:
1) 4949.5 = 9.404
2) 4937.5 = 8.927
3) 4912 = 9.178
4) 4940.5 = 8.589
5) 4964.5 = 8.922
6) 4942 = 8.299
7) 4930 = 10.04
